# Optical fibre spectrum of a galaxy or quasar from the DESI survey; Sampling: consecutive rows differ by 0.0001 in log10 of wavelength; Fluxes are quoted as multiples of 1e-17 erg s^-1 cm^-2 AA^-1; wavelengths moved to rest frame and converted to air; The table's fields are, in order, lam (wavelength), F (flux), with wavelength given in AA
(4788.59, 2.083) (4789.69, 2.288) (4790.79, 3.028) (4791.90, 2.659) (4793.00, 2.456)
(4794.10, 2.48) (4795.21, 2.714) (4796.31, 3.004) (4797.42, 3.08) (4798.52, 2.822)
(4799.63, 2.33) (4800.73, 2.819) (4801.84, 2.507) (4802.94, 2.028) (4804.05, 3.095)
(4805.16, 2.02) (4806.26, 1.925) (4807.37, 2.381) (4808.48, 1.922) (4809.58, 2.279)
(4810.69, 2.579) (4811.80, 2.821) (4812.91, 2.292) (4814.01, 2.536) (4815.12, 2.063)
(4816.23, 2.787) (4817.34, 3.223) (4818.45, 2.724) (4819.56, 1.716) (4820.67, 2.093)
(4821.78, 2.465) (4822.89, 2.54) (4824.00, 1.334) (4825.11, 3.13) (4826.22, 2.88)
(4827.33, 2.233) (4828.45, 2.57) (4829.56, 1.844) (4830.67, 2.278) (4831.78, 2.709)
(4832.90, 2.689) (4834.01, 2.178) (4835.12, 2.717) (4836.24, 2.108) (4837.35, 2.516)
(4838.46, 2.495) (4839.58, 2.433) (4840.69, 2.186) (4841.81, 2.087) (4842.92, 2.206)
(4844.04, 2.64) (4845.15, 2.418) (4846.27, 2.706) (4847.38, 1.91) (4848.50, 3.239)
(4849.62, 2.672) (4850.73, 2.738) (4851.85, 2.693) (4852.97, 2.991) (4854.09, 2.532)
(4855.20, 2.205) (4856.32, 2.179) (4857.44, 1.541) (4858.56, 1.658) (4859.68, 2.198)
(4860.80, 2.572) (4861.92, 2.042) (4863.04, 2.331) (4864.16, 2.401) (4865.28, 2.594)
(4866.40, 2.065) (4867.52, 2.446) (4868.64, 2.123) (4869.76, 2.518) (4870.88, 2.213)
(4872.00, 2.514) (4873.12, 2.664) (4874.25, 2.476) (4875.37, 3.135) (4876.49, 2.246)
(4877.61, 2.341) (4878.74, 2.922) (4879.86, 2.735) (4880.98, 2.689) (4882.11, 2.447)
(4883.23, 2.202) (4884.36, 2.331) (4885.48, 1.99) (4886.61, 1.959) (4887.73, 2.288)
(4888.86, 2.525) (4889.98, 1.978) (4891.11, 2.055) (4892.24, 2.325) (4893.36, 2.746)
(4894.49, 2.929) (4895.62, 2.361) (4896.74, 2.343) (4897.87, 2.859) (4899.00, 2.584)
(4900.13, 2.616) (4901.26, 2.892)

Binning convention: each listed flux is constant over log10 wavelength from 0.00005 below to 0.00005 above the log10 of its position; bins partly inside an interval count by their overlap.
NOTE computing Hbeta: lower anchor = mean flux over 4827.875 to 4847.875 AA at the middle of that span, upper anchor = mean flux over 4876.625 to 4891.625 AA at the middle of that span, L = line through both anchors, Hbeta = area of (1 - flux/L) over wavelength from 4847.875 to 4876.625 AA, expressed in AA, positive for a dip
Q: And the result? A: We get -0.83 AA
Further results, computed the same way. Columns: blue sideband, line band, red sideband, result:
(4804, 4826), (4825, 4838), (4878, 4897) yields -0.4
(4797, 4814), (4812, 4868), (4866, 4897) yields 0.9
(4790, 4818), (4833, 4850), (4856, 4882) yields 0.1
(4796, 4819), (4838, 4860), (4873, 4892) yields 0.6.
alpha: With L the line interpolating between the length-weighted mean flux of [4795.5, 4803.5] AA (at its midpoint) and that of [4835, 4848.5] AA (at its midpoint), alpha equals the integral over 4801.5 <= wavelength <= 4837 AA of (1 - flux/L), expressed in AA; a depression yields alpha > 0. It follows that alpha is 1.91 AA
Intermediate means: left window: 2.66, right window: 2.39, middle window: 2.4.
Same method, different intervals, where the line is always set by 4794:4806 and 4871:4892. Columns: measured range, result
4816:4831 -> 0.9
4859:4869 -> 0.6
